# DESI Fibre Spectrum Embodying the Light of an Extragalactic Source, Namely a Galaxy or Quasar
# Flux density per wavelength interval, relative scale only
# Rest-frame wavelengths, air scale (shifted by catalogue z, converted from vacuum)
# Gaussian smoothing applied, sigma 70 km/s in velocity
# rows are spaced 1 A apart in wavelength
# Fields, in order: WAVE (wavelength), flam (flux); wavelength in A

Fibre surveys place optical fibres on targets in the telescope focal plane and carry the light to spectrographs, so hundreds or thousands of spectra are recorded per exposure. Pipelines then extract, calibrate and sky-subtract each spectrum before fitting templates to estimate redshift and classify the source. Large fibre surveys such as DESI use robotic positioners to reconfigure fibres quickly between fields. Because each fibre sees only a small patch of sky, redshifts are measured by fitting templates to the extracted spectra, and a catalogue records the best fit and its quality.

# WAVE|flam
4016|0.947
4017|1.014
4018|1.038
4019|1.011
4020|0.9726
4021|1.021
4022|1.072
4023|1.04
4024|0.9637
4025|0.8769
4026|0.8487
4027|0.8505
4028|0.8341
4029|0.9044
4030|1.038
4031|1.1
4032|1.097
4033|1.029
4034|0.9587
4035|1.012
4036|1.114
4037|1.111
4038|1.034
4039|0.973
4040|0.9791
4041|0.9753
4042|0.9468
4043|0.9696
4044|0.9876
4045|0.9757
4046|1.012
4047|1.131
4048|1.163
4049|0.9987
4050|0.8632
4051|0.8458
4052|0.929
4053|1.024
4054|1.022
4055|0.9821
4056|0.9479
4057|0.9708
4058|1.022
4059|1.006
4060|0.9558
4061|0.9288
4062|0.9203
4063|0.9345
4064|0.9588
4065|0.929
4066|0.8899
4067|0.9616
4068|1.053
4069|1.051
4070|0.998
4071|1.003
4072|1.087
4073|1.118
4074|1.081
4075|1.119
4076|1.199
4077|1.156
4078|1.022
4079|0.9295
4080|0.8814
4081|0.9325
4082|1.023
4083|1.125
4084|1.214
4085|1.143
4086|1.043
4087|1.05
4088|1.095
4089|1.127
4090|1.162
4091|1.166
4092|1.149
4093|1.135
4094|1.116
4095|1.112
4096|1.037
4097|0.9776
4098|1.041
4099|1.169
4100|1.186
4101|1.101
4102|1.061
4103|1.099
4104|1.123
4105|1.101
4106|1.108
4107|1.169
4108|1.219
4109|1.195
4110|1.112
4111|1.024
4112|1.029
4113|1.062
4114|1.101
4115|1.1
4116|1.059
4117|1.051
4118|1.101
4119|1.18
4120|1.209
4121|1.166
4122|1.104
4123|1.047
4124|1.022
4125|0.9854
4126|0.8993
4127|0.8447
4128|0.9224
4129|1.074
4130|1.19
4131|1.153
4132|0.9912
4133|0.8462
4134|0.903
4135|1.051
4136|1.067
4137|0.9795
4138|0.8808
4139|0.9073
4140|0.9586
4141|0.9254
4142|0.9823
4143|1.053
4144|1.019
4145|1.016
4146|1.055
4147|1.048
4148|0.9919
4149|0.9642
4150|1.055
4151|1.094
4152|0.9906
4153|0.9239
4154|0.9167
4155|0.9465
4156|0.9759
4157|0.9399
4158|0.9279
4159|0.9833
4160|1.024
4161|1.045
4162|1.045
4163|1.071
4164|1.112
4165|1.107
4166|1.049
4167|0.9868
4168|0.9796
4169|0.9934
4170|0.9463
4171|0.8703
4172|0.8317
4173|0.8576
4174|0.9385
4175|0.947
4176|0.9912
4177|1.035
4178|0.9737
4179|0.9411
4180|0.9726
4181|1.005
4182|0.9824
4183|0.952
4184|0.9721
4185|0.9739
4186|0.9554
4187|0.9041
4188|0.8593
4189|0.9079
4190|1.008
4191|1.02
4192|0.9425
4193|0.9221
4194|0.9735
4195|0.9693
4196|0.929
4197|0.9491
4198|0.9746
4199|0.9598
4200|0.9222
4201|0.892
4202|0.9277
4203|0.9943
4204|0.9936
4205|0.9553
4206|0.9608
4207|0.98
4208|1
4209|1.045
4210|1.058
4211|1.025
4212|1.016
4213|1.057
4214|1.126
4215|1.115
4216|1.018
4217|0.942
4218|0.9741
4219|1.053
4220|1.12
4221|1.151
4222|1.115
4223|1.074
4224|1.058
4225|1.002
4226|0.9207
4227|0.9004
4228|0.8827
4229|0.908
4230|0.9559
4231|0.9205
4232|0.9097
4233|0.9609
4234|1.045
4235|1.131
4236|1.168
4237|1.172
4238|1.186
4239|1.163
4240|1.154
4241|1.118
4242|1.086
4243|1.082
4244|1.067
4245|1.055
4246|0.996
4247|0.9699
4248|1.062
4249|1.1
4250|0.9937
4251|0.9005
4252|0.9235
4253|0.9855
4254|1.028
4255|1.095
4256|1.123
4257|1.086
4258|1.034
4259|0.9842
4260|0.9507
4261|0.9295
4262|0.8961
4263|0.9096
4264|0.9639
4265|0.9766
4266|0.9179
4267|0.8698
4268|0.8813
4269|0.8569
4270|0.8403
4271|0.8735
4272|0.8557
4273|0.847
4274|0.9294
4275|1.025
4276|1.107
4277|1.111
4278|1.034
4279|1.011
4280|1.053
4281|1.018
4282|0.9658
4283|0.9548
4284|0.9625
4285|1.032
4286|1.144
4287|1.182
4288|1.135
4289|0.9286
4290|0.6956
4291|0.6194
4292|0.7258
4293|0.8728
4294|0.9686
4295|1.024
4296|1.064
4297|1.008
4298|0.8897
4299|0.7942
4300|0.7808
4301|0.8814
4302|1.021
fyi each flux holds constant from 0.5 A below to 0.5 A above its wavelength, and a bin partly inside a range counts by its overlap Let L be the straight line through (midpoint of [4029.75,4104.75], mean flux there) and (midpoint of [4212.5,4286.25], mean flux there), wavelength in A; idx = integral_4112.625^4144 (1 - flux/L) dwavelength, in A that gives 0.1 A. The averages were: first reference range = 1.04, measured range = 1.03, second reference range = 1.01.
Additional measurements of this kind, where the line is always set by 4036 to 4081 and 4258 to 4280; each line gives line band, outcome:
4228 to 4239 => -0.91 A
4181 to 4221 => -0.88 A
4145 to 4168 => -0.83 A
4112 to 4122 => -1.25 A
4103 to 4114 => -1.39 A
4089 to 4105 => -1.90 A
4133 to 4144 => 0.15 A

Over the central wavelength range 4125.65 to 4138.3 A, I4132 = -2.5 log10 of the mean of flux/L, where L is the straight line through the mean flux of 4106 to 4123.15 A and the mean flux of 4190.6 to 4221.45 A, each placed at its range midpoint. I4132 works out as 0.110 mag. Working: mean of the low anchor 1.11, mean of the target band 0.987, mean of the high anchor 0.999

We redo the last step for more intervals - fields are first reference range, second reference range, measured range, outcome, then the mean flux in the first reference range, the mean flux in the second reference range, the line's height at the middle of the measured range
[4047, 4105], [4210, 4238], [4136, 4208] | 0.07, 1.04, 1.03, 1.03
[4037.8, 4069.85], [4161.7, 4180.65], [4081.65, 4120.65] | -0.14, 0.979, 0.981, 0.98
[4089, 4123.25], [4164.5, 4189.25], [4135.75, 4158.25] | 0.04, 1.11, 0.958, 1.02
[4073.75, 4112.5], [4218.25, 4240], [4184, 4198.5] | 0.11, 1.1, 1.04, 1.06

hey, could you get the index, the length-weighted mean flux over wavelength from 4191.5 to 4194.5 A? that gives 0.946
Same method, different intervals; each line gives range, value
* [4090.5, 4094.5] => 1.14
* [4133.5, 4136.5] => 1.01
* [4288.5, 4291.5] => 0.748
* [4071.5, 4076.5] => 1.12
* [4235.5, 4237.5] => 1.17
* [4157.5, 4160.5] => 0.978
